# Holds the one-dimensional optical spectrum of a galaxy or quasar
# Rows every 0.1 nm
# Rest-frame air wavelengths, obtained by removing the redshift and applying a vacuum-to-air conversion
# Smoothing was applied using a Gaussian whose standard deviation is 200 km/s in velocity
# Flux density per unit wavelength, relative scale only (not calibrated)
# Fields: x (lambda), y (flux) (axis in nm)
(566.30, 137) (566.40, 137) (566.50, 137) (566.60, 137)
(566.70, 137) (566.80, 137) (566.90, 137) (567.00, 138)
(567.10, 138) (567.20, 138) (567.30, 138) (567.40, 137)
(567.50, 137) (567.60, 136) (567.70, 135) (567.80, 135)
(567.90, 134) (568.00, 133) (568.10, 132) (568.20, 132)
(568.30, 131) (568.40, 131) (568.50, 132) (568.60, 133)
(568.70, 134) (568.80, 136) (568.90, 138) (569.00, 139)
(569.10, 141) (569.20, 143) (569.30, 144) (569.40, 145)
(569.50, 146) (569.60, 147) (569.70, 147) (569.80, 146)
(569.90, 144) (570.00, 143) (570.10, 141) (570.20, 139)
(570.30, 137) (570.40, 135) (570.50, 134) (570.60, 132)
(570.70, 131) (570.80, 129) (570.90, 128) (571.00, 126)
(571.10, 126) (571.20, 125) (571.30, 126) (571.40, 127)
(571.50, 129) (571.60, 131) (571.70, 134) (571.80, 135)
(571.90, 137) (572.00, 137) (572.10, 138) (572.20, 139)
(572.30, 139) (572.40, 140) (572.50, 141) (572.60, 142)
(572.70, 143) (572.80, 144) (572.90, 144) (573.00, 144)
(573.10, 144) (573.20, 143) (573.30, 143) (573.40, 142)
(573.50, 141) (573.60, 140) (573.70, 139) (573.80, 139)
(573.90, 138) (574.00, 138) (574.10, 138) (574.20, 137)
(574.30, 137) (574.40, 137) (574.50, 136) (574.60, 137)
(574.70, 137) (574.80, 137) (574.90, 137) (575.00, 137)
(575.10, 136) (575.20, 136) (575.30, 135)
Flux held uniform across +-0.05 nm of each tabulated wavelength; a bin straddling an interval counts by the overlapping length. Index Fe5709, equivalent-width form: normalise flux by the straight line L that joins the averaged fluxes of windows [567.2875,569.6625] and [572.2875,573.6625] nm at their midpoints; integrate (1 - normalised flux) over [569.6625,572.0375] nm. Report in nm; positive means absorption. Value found 0.097 nm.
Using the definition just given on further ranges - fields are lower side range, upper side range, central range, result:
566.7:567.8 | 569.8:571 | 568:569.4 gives 0.00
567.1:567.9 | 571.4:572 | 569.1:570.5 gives -0.08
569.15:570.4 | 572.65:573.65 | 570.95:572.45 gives 0.11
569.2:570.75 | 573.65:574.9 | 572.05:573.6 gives -0.04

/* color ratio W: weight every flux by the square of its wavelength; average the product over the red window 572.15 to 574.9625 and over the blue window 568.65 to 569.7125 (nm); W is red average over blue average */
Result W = 1.0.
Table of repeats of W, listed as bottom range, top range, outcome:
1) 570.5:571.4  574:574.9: 1.08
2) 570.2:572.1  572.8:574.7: 1.07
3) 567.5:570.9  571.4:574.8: 1.02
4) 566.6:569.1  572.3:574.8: 1.05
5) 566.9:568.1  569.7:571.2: 1.00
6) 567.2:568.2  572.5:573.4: 1.08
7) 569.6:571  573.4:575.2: 1.02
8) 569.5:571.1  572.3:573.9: 1.04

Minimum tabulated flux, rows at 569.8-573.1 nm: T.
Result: 125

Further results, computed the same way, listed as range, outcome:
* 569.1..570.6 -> 132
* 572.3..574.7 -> 136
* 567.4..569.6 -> 131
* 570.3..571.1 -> 126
